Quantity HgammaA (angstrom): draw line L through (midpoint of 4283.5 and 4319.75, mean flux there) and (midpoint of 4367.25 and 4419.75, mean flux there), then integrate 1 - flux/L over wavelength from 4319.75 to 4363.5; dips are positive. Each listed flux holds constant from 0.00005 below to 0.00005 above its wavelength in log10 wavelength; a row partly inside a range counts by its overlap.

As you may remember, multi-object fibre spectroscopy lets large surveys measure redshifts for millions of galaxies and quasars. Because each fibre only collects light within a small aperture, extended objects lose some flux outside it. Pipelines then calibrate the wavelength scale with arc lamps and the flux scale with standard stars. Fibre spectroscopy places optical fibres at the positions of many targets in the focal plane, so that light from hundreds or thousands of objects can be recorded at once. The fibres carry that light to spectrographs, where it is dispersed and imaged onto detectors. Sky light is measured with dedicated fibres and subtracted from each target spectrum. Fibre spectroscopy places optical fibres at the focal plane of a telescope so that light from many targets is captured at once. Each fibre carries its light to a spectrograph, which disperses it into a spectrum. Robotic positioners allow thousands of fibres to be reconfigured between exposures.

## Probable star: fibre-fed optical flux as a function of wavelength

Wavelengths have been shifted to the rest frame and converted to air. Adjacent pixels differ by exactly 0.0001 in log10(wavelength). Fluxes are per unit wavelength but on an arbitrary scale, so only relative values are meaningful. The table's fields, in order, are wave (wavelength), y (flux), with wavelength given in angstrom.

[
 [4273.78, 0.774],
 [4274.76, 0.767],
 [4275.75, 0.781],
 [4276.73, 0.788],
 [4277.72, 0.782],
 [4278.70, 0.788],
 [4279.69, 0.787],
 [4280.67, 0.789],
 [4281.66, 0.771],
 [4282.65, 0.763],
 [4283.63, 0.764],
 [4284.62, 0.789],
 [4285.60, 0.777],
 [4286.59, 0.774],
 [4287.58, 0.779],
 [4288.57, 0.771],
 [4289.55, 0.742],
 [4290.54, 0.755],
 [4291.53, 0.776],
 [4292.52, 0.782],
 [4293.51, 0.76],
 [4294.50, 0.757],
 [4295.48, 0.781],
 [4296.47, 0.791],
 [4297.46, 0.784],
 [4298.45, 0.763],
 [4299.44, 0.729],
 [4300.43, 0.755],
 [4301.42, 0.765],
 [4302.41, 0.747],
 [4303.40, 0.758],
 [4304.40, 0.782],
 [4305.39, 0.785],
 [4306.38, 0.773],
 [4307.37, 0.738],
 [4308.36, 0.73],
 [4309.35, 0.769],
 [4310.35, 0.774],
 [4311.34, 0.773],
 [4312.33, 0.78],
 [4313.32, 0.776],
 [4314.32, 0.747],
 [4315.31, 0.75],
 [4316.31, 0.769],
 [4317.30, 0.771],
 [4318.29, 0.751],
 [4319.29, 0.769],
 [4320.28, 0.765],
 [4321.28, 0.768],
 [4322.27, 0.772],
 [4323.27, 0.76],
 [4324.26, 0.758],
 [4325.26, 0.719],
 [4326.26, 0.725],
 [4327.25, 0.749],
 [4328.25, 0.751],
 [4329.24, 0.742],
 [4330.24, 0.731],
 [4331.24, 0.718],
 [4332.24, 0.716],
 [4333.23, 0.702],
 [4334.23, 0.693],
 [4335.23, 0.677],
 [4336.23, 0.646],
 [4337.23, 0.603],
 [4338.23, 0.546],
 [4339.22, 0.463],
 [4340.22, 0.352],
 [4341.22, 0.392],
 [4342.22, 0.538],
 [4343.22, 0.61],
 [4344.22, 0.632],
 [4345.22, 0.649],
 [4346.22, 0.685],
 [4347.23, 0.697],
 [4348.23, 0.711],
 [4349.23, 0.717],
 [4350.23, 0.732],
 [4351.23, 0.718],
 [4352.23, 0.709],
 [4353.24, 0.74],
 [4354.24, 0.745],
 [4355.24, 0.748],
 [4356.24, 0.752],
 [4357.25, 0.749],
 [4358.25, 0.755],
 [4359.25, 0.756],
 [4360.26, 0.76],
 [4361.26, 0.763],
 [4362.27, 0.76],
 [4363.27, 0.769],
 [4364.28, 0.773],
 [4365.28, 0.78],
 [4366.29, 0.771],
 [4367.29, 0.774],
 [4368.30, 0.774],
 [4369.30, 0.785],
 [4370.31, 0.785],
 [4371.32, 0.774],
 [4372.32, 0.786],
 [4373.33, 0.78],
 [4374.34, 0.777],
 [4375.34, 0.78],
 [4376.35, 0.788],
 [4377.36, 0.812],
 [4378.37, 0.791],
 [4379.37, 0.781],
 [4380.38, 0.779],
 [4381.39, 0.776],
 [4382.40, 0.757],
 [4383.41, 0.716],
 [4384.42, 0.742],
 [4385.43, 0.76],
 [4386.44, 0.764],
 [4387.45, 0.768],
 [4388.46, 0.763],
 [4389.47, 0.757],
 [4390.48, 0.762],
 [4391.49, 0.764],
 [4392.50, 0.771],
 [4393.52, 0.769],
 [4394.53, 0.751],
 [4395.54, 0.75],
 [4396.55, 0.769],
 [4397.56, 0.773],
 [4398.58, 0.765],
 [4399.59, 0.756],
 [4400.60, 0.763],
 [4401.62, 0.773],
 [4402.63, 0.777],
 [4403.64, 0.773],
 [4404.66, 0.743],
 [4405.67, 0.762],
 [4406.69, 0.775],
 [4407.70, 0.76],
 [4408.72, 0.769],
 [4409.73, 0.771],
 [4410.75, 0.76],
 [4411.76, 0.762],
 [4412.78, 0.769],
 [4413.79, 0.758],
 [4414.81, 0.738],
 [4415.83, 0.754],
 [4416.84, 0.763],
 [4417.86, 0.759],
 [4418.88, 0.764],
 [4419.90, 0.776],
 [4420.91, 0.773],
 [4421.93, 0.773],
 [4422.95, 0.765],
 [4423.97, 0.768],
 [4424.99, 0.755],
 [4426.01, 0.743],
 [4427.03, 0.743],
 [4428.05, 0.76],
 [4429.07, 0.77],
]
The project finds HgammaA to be 4.3 angstrom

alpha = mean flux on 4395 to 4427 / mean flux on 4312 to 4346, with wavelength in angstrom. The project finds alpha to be 1.11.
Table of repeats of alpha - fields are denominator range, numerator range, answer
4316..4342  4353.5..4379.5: 1.13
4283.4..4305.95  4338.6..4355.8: 0.83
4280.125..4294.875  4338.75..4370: 0.90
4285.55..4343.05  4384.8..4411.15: 1.06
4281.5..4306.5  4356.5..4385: 1.00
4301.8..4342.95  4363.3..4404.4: 1.09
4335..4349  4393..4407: 1.30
